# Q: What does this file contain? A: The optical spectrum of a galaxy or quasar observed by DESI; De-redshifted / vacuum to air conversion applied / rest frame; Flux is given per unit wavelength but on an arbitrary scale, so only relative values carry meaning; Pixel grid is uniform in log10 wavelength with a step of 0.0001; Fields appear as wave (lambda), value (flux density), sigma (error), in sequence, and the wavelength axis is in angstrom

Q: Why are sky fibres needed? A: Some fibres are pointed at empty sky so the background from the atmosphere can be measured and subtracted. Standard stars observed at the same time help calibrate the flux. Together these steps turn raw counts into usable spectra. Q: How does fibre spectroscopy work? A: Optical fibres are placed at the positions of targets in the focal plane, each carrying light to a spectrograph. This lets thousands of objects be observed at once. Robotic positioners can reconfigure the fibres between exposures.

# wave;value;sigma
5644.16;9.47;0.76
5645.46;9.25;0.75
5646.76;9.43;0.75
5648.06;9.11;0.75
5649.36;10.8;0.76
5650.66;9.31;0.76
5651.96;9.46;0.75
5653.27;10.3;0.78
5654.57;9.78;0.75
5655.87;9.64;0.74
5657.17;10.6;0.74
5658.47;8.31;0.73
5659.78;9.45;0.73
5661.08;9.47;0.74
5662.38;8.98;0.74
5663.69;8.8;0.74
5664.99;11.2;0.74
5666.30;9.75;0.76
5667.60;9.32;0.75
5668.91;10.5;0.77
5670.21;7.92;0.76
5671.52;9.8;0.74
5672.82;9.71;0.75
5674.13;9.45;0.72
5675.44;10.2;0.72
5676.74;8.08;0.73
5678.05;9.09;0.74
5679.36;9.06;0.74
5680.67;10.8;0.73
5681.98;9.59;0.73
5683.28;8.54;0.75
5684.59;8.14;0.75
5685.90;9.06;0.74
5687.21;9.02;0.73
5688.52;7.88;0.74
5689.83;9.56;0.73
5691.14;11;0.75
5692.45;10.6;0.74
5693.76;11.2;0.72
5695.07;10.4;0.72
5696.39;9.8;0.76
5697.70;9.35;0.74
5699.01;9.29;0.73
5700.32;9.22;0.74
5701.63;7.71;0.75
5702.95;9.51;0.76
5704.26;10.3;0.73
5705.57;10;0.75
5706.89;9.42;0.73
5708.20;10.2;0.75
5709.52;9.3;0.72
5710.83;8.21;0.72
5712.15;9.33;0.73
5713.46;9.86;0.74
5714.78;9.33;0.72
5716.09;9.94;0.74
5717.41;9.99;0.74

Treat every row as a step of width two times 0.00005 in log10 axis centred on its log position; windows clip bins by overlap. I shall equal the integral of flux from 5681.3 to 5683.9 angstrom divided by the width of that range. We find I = 9.11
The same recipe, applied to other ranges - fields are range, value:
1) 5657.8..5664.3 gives 9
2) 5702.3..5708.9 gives 9.88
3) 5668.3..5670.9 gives 9.2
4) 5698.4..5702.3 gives 8.73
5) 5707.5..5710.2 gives 9.74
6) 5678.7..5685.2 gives 9.23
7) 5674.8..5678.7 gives 9.13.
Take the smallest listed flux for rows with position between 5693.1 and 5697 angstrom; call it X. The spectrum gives 9.8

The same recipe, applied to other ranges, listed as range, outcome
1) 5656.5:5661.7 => 8.31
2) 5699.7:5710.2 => 7.71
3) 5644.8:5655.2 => 9.11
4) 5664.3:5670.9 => 7.92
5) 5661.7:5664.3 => 8.8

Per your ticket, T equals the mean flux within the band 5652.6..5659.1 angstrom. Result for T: 9.73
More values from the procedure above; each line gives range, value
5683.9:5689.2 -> 8.52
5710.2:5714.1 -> 9.14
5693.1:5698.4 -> 10.2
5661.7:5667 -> 9.68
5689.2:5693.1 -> 10.4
